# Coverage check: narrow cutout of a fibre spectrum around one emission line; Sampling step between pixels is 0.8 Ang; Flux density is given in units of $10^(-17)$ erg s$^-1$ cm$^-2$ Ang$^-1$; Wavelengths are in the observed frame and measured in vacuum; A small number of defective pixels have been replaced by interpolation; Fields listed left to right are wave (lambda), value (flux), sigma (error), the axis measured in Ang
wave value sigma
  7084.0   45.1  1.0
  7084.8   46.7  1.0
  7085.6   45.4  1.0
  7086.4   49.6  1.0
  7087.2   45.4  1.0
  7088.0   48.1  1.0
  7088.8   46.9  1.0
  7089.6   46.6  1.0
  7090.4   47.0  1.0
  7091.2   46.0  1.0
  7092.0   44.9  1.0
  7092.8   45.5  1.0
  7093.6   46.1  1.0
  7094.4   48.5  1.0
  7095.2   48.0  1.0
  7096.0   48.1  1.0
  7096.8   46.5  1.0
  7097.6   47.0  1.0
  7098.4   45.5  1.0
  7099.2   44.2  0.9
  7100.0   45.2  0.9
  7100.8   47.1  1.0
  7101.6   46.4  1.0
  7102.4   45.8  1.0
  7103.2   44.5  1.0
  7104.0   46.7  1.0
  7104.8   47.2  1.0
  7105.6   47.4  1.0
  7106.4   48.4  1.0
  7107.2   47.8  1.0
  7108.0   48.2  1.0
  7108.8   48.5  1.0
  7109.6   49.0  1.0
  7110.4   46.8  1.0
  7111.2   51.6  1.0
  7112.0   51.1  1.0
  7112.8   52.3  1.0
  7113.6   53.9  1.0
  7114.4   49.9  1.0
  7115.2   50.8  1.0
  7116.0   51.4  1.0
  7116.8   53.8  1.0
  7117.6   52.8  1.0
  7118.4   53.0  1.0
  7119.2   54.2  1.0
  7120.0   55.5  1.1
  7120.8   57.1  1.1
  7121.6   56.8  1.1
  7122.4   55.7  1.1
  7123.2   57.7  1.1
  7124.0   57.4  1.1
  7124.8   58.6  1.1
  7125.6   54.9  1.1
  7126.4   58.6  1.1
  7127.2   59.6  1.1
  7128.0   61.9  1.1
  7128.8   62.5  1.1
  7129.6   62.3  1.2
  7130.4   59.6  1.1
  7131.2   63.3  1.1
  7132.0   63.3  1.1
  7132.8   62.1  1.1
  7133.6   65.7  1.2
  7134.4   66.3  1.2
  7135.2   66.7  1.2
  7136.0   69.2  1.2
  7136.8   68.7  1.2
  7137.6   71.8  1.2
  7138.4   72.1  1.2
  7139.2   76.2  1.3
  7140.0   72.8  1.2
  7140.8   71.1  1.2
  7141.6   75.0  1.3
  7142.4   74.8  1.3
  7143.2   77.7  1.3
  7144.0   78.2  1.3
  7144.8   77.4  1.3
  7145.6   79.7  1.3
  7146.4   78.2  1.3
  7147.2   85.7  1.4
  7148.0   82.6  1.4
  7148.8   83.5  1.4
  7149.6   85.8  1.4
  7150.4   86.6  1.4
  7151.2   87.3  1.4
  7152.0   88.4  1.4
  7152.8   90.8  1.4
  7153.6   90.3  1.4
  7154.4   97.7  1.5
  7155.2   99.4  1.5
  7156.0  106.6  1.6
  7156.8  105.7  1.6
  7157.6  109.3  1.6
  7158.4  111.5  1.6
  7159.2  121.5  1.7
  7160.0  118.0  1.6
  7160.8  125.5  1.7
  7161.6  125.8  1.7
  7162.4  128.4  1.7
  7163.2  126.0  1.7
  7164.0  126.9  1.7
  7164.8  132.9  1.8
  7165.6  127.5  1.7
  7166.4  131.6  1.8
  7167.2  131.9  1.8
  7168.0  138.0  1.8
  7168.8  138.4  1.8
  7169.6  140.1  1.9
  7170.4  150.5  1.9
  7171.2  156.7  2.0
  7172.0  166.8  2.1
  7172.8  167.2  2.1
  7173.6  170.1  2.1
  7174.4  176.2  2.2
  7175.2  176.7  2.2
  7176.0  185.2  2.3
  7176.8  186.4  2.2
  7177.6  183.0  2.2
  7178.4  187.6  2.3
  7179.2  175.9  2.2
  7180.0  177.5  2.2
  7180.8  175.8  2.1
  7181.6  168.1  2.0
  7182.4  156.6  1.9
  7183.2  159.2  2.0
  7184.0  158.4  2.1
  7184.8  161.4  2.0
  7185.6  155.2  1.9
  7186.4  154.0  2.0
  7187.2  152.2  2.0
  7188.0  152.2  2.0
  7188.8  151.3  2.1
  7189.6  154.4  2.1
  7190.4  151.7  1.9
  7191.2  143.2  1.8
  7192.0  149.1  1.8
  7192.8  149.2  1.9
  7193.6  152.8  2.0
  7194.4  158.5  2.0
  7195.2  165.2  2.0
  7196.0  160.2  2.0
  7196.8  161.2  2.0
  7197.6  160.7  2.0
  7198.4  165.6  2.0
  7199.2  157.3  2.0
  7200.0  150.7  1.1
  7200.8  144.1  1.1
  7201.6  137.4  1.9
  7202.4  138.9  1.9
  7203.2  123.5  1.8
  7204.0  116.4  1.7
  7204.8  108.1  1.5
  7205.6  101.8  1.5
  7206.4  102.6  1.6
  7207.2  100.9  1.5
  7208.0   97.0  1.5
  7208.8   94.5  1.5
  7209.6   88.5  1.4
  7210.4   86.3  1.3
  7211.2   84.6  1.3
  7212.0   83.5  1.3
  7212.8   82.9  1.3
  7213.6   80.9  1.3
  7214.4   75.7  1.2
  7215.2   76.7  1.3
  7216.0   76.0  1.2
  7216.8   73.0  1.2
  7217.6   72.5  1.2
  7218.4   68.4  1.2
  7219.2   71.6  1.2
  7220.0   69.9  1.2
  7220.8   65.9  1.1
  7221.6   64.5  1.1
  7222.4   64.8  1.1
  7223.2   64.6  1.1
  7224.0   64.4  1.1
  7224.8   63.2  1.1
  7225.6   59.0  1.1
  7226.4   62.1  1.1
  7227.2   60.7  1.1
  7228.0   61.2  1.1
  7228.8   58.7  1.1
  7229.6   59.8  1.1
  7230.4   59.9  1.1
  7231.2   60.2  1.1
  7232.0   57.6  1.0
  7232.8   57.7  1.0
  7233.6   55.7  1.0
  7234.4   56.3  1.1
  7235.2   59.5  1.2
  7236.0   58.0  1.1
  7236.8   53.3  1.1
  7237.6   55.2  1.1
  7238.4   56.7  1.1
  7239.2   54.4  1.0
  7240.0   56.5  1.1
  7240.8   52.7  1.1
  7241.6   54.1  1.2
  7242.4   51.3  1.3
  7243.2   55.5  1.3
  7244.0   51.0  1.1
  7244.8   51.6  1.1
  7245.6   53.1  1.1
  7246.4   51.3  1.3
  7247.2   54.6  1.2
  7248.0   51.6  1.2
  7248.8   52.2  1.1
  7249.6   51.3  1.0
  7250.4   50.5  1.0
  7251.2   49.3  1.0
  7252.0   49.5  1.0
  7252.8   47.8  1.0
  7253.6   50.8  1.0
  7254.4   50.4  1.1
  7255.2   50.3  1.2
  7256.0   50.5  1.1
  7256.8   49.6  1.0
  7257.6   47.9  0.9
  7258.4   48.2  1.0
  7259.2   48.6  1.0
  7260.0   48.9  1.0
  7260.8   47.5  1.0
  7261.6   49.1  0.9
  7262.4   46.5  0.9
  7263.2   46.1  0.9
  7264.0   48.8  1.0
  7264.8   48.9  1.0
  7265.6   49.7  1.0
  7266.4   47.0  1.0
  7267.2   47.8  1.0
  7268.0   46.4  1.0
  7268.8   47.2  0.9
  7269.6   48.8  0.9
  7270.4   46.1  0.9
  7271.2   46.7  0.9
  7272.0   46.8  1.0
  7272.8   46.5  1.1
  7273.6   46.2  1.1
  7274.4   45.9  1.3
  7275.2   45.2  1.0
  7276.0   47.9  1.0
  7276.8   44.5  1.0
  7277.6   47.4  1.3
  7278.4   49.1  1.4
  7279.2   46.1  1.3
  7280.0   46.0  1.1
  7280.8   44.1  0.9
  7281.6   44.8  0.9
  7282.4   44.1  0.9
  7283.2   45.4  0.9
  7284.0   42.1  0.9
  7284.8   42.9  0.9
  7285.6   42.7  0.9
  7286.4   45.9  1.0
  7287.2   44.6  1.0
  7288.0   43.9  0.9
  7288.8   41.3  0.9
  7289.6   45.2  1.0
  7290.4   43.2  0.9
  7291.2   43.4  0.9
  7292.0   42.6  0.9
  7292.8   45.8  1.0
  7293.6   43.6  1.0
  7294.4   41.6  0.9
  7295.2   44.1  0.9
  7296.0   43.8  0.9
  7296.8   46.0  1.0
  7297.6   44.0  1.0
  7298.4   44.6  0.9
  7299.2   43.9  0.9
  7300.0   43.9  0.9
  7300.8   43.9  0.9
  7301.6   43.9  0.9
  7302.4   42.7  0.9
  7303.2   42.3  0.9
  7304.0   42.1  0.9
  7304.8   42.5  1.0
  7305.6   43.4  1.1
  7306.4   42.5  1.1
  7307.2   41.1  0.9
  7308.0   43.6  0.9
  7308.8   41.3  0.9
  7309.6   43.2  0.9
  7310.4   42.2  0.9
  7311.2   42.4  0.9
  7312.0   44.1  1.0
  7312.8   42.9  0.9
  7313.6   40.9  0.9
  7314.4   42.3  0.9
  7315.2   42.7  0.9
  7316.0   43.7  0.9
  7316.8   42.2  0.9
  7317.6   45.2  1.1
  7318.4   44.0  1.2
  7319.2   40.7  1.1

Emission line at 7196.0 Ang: [N II]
